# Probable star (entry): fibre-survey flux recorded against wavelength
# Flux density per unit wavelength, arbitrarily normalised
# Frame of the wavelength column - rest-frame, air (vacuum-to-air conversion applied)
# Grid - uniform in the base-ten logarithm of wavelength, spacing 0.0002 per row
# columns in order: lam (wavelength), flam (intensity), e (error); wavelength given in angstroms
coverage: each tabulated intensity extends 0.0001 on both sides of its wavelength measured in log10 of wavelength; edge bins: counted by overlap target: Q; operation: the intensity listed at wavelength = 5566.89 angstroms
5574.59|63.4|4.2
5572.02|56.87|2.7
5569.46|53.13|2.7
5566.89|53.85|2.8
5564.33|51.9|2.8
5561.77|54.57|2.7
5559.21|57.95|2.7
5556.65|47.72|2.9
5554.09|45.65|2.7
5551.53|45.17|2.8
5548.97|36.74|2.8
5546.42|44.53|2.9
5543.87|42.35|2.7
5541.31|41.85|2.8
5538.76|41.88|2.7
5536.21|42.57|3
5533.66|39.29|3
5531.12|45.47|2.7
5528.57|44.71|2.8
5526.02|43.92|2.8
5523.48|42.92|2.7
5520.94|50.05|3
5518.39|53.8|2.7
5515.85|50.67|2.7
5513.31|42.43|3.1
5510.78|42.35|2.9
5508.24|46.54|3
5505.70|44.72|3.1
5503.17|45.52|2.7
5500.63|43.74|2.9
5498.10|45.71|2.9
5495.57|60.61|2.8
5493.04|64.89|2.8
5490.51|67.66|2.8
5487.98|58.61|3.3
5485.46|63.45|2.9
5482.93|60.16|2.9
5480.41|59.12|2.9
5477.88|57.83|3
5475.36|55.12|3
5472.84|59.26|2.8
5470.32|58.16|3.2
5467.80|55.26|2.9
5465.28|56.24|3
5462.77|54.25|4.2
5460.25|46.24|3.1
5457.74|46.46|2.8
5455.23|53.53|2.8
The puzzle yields 53.85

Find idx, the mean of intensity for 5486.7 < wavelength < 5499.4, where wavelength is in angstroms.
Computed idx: 59.5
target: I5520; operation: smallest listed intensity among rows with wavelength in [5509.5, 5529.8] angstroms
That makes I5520 42.35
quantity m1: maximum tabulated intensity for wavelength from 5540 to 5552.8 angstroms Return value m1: 45.17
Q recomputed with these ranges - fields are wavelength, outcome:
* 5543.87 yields 42.35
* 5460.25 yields 46.24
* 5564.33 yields 51.9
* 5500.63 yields 43.74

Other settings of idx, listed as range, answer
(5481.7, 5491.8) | 62.5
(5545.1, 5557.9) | 43.9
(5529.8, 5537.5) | 42.5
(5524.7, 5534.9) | 43.4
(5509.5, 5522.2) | 47.9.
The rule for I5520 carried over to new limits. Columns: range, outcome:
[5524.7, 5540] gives 39.29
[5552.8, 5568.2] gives 45.65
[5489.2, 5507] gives 43.74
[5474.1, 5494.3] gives 55.12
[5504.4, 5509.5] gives 44.72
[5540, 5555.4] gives 36.74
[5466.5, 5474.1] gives 55.26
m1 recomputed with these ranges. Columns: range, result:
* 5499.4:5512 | 46.54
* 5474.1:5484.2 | 60.16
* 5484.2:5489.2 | 63.45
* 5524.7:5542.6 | 45.47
